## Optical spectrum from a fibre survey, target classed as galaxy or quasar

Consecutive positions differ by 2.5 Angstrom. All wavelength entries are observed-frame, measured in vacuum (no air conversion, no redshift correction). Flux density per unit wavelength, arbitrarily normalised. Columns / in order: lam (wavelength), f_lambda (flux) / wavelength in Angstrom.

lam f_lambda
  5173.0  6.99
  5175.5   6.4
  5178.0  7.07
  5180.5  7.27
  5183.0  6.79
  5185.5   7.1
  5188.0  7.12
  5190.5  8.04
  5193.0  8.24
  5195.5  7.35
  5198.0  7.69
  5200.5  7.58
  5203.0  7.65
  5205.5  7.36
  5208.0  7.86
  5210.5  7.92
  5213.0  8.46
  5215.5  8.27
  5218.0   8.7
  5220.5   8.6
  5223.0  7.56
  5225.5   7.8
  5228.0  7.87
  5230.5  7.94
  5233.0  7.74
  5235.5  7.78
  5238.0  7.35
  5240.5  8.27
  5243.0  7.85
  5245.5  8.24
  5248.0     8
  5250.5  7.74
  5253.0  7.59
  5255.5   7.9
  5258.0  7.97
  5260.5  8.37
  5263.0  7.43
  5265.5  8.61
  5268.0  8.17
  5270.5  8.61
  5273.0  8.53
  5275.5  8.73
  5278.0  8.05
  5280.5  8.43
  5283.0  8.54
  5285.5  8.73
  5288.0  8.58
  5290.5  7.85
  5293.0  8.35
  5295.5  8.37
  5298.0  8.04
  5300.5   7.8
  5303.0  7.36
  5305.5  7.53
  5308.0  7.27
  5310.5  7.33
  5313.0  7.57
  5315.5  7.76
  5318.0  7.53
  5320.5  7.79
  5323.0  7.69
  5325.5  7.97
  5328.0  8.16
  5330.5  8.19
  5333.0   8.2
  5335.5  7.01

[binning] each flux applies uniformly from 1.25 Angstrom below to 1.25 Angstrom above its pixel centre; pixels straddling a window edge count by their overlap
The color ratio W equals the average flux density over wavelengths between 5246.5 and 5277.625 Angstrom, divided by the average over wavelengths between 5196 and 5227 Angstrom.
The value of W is 1.02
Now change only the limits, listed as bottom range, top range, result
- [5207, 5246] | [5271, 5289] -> 1.06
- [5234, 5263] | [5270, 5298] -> 1.07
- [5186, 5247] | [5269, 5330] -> 1.02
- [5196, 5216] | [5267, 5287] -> 1.09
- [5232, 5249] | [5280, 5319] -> 1.01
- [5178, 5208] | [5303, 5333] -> 1.03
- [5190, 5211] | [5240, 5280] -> 1.05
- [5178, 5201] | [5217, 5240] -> 1.07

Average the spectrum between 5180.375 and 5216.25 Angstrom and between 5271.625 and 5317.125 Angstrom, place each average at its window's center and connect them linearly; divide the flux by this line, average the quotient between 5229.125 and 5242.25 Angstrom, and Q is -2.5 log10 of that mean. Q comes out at 0.00 mag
